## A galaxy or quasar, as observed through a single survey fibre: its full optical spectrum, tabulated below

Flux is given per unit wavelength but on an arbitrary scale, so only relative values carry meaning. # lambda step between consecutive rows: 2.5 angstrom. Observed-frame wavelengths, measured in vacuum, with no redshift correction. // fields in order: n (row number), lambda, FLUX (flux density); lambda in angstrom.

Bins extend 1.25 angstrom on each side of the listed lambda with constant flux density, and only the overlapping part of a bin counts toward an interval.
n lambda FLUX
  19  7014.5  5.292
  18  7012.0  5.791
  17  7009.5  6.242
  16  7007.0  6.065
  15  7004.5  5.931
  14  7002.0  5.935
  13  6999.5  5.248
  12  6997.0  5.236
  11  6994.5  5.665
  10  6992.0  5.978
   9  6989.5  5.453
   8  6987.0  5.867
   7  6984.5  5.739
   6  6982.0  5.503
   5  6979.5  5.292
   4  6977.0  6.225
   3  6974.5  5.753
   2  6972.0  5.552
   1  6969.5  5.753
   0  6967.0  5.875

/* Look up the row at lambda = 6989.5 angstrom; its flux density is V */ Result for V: 5.453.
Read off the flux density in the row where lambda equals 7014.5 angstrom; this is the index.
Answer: 5.292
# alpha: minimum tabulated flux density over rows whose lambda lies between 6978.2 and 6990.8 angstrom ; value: 5.292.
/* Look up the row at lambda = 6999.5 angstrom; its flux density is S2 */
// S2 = 5.248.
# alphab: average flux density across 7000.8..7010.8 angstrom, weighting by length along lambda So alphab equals 6.04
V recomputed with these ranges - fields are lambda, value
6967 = 5.875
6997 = 5.236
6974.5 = 5.753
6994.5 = 5.665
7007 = 6.065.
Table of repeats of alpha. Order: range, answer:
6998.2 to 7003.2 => 5.248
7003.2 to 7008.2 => 5.931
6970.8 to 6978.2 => 5.552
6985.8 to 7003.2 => 5.236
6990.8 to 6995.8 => 5.665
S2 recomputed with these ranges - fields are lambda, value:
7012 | 5.791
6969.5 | 5.753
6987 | 5.867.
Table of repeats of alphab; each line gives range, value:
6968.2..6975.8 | 5.69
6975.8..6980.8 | 5.75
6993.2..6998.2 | 5.46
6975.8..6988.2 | 5.72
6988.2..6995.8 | 5.7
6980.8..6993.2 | 5.71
